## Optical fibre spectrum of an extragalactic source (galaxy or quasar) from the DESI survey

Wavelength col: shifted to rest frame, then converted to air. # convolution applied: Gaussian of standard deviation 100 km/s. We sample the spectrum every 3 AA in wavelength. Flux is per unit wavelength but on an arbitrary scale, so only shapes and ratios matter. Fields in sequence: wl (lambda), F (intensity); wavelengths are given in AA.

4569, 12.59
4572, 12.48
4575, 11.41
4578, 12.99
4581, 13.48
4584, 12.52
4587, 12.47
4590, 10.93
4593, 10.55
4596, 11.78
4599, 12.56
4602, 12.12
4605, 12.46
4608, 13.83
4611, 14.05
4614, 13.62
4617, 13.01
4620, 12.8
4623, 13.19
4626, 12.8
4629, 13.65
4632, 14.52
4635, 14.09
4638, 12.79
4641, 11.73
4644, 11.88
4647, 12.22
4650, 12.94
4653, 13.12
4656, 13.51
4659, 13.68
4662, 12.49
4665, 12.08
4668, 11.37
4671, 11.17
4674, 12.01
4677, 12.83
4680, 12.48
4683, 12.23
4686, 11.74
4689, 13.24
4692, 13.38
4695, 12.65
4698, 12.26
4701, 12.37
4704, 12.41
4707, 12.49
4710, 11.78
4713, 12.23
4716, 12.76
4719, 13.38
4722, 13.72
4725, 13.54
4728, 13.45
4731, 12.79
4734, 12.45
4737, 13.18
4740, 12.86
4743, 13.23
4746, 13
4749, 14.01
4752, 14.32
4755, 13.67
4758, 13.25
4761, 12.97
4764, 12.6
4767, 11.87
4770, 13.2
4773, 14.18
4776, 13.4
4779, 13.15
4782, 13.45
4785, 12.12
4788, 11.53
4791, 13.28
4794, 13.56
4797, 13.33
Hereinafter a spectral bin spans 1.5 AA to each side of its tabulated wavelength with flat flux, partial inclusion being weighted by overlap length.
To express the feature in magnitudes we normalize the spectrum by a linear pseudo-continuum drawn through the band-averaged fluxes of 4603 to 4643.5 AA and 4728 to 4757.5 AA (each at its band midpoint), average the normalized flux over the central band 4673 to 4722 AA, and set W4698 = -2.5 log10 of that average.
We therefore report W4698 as 0.06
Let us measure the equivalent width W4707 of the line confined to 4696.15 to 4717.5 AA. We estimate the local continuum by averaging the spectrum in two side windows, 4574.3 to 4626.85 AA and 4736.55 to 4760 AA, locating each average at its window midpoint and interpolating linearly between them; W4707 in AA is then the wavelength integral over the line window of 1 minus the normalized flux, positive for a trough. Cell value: 1.4 AA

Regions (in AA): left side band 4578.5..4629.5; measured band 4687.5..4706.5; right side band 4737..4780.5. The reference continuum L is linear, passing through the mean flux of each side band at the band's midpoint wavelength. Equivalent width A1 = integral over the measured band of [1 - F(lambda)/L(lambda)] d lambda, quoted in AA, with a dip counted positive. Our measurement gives 0.5 AA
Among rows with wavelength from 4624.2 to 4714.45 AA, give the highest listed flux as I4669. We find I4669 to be 14.52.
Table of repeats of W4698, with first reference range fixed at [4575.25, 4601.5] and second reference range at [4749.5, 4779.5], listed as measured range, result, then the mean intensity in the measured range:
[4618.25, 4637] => -0.09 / 13.5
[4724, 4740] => 0.00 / 13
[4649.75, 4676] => 0.01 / 12.5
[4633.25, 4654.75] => -0.02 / 12.7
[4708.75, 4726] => 0.01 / 12.9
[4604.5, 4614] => -0.11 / 13.6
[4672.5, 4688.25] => 0.04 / 12.3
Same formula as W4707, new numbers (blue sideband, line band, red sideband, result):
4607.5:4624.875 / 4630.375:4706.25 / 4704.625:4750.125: 3.34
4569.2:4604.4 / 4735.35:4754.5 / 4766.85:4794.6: -0.88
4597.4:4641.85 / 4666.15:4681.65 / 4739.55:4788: 1.40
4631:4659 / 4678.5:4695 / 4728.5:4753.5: 0.60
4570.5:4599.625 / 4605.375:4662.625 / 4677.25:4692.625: -3.76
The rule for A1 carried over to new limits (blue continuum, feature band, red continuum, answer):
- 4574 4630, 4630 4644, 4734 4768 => -0.4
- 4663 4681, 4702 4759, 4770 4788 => -2.1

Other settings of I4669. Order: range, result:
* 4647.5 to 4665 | 13.68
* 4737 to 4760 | 14.32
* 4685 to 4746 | 13.72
